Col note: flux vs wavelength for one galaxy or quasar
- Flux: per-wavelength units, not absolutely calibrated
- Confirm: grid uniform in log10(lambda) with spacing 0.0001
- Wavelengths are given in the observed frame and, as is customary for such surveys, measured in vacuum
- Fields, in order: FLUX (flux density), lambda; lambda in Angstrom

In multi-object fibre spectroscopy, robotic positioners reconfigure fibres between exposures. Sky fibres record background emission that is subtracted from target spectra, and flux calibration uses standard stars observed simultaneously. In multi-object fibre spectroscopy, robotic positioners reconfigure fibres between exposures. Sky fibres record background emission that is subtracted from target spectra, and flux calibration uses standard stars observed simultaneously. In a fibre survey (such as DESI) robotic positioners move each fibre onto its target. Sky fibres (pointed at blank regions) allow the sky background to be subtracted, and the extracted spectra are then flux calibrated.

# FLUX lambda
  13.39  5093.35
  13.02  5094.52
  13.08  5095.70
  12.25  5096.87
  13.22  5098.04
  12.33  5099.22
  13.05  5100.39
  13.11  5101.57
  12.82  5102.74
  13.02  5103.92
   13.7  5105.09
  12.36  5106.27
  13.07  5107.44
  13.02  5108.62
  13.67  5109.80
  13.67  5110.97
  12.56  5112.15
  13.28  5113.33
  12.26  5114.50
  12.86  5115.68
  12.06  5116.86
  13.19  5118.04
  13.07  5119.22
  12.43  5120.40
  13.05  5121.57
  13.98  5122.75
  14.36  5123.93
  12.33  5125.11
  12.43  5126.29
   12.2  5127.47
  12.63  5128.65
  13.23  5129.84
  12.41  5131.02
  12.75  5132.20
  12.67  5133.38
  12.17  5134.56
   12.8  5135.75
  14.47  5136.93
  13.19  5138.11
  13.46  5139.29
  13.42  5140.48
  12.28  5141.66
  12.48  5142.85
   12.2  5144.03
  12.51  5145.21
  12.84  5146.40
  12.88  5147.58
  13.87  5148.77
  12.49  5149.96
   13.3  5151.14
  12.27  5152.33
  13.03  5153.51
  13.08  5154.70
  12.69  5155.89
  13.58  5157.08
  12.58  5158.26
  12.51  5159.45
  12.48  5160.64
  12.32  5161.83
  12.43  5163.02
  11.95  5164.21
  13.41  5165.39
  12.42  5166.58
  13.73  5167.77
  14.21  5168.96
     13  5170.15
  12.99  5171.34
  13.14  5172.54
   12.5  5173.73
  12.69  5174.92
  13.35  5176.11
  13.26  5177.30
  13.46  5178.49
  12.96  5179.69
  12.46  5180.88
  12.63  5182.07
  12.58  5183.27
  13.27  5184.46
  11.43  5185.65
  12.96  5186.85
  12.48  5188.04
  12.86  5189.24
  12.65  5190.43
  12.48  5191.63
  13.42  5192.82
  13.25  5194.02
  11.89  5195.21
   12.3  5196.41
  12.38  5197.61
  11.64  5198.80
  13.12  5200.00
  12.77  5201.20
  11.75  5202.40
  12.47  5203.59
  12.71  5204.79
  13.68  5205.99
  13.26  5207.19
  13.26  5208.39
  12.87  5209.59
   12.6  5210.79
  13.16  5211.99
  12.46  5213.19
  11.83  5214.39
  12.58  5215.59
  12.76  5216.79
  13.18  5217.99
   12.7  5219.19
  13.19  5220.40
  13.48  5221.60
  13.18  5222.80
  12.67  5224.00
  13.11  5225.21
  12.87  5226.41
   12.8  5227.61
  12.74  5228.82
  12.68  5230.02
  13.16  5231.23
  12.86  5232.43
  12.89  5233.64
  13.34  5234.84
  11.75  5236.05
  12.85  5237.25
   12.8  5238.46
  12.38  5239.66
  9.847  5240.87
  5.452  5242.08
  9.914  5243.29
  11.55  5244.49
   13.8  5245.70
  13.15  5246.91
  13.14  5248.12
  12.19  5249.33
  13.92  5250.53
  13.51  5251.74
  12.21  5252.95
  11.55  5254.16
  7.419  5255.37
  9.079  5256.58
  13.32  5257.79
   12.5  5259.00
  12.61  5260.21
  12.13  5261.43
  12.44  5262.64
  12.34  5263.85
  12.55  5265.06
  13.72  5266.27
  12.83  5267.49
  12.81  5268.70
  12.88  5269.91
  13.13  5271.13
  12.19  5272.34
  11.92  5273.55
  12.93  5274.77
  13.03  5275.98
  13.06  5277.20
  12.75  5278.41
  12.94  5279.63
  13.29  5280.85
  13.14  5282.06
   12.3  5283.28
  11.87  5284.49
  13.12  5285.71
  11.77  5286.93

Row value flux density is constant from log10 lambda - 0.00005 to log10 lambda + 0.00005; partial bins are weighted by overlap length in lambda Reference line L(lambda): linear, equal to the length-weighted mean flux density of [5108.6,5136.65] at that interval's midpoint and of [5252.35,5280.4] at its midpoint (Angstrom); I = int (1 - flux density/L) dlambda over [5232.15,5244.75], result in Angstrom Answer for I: 1.0 Angstrom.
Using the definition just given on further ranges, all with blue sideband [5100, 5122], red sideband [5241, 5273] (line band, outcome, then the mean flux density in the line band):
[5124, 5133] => 0.12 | 12.7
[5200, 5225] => -1.14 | 12.8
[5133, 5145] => -0.12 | 12.9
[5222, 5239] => -0.95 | 12.8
